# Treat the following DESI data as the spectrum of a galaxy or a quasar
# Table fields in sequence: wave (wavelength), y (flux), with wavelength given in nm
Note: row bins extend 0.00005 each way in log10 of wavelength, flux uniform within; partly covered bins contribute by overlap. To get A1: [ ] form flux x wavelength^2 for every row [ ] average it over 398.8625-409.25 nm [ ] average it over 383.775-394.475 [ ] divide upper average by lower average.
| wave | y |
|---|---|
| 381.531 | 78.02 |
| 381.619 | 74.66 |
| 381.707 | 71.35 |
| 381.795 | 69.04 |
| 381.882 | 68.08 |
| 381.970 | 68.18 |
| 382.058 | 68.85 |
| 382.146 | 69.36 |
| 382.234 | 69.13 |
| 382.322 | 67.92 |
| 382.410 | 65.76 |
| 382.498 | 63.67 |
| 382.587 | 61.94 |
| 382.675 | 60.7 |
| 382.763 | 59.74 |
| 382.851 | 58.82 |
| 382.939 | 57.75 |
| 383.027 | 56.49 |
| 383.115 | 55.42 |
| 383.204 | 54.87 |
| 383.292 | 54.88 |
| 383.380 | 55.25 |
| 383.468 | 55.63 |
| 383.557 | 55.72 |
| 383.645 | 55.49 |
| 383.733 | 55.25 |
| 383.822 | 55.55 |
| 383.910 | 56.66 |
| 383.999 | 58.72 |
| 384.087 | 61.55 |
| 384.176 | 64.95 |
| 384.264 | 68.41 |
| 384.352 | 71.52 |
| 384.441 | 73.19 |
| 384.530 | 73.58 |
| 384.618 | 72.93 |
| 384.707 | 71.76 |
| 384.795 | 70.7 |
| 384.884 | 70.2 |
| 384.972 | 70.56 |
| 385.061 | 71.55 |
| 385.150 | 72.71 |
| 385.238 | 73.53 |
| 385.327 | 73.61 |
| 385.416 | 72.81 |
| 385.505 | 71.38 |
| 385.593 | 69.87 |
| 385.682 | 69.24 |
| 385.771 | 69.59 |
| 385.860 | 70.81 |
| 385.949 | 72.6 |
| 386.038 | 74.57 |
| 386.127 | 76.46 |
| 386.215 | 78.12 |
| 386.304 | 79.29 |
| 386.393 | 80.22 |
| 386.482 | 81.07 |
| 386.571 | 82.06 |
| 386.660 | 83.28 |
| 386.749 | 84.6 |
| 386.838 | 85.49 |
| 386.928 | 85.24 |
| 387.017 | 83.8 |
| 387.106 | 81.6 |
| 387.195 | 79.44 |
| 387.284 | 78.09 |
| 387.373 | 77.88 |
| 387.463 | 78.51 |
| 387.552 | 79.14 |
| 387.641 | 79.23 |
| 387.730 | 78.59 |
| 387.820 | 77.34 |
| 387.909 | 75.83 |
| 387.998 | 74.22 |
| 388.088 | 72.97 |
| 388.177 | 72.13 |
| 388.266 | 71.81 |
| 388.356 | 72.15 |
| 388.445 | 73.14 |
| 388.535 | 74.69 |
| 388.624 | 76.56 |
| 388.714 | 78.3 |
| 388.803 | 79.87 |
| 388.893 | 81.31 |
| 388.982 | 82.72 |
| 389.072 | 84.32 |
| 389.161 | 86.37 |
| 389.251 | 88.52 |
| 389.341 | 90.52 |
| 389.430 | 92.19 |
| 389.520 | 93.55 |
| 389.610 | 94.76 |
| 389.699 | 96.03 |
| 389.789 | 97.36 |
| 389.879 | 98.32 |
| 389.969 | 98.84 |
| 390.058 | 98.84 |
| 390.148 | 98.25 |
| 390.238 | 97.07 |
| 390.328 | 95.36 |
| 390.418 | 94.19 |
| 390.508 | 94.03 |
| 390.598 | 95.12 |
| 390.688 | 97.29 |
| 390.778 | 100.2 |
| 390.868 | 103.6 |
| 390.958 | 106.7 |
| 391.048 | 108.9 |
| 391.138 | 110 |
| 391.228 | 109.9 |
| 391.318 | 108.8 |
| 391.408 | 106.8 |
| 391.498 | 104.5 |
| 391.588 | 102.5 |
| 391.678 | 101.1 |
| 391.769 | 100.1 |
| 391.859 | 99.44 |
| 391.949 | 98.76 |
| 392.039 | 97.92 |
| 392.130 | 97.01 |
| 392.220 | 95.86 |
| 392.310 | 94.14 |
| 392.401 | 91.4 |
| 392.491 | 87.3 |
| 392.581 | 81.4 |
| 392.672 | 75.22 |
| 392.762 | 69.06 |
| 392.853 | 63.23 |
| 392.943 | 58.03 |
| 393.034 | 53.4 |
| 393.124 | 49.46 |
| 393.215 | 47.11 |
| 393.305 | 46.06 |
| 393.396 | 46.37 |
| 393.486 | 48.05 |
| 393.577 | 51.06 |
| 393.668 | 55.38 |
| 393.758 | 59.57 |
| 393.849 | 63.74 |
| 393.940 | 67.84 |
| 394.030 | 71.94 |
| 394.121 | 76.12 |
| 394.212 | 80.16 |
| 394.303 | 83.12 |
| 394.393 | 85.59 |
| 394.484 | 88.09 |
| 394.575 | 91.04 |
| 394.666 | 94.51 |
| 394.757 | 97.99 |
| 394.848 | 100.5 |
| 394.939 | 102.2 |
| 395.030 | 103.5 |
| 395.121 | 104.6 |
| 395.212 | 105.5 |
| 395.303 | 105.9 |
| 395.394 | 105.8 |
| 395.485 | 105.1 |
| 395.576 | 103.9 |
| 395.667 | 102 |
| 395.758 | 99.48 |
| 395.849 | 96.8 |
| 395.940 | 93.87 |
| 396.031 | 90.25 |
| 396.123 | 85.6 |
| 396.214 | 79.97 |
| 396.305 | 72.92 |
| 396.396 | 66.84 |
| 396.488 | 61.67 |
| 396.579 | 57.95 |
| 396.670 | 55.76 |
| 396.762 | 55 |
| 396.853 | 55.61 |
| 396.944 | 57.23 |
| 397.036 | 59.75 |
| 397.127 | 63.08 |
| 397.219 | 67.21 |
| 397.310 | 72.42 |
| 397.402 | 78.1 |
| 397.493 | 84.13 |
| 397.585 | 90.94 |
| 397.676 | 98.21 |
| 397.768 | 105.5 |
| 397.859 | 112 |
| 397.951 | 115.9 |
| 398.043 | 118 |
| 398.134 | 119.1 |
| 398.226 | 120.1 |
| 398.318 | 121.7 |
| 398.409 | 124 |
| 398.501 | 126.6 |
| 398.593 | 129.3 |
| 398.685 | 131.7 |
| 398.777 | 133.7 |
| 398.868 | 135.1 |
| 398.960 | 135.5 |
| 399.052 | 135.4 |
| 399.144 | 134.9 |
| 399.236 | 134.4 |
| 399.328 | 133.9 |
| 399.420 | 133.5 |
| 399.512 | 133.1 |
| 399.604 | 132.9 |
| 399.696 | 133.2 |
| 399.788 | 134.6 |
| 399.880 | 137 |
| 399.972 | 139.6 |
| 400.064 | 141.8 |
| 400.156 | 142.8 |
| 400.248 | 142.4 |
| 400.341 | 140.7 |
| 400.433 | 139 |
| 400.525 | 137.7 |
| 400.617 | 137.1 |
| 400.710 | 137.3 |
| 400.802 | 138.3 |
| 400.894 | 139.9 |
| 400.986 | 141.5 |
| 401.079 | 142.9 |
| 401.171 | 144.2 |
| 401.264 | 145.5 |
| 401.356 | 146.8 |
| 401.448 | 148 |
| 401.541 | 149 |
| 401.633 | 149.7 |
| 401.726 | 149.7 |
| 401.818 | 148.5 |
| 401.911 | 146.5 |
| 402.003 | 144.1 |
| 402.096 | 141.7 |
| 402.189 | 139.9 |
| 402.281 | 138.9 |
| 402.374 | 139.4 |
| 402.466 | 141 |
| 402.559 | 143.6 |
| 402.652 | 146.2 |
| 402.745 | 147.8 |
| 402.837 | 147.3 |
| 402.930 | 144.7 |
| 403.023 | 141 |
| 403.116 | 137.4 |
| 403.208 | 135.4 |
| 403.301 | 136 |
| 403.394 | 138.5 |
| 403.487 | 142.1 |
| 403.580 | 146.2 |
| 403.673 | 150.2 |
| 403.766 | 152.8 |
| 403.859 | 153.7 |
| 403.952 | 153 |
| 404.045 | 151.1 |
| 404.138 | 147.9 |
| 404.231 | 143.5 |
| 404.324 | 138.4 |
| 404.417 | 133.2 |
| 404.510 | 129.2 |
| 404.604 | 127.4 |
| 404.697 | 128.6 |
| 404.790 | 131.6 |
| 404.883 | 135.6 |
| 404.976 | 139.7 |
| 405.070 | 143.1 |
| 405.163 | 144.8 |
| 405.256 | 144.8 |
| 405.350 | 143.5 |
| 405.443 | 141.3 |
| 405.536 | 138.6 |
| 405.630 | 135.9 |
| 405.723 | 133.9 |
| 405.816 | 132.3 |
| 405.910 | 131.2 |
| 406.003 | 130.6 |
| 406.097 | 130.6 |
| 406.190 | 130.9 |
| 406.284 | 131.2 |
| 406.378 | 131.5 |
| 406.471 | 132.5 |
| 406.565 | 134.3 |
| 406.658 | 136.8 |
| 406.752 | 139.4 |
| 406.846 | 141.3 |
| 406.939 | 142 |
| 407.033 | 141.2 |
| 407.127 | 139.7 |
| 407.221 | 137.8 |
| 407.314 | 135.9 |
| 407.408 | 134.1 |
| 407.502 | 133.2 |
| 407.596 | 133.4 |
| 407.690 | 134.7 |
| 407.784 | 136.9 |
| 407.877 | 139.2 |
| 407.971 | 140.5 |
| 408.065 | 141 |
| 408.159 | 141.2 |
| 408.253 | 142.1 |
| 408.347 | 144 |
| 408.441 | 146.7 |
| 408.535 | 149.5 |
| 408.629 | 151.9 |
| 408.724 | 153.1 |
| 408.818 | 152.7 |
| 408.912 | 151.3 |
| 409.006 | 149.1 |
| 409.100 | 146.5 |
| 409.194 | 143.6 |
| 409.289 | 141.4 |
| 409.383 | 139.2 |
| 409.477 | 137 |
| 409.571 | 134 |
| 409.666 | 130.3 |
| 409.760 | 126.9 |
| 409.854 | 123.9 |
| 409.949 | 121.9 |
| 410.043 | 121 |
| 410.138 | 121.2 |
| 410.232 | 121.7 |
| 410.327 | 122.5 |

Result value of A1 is 1.88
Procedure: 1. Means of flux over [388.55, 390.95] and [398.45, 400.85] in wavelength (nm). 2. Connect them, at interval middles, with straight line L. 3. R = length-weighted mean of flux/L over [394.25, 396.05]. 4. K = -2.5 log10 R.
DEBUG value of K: 0.18 mag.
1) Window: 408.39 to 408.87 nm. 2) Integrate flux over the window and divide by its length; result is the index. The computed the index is 151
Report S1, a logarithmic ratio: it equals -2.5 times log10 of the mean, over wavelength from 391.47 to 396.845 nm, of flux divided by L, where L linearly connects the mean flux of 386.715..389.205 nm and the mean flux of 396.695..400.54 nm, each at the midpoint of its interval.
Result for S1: 0.21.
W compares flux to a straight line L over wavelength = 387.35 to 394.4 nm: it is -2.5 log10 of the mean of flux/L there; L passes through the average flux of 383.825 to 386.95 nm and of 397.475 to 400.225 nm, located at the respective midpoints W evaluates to 0.123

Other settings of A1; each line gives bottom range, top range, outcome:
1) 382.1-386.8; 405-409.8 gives 2.31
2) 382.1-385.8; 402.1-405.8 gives 2.41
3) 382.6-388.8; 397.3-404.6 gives 2.06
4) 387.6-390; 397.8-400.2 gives 1.65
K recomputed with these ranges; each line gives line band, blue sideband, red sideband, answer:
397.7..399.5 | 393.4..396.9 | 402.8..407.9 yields -0.24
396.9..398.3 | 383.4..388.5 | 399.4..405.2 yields 0.31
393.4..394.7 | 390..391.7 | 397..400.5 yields 0.46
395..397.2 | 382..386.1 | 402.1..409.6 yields 0.28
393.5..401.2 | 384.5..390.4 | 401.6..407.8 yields 0.11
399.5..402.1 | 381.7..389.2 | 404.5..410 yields -0.20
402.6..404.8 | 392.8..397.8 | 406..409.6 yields -0.19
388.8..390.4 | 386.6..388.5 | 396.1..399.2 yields -0.13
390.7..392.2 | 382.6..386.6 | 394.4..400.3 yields -0.19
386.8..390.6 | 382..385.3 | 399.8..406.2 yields -0.01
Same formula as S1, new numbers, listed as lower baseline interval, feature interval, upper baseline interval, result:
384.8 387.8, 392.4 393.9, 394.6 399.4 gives 0.44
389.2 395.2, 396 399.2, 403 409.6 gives 0.13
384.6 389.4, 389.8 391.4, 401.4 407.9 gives -0.12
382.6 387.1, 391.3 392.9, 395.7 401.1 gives -0.02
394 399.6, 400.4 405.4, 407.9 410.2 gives -0.20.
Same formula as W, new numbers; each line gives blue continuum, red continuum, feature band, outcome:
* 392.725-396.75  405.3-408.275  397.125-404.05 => -0.24 mag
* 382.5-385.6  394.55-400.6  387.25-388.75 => 0.01 mag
